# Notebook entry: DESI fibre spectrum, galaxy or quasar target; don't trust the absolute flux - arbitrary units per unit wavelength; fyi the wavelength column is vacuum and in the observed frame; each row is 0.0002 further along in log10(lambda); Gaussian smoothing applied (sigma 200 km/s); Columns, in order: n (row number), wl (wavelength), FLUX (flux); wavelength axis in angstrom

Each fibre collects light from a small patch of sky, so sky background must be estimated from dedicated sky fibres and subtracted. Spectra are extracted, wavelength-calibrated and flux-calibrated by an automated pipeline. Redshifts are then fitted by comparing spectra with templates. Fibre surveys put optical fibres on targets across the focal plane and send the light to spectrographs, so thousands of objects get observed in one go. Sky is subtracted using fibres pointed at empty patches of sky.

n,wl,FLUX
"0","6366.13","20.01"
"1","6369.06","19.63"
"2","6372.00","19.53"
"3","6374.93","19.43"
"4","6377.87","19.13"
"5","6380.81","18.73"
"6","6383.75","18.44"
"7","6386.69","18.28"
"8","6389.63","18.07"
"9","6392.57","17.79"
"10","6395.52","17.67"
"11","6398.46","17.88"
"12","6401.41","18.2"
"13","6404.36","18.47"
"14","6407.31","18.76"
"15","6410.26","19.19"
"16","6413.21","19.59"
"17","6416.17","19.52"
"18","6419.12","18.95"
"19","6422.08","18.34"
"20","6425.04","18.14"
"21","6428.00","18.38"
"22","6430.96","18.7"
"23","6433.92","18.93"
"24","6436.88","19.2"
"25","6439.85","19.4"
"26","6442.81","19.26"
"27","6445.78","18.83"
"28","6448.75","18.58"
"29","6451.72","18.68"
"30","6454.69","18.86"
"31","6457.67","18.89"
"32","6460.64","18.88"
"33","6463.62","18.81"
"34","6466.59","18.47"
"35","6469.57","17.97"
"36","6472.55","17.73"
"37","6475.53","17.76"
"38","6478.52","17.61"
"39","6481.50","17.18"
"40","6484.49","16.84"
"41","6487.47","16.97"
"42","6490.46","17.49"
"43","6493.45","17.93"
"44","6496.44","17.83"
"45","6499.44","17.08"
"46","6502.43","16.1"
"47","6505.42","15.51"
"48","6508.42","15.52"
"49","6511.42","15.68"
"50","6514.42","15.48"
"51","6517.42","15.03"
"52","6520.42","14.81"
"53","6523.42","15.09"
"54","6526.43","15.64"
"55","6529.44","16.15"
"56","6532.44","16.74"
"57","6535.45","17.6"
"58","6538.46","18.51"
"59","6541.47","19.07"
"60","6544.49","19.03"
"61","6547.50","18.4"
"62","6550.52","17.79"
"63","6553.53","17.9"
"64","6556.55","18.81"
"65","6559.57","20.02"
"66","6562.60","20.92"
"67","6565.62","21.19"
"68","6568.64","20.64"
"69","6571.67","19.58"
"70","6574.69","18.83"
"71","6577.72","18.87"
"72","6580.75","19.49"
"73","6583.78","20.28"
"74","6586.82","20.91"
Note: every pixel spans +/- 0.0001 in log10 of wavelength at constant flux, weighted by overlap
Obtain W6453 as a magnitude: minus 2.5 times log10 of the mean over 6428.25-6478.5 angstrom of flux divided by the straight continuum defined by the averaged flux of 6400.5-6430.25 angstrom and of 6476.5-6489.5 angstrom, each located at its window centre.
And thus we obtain -0.05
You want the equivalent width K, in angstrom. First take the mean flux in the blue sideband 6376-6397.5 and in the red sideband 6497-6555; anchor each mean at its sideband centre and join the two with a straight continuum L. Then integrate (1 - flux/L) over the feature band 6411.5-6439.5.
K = -1.6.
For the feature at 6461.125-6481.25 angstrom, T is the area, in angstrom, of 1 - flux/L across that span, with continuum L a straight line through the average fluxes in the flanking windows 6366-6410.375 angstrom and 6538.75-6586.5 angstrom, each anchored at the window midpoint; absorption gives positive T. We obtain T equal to 1.0 angstrom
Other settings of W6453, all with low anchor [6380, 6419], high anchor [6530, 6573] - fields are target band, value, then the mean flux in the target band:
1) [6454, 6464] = -0.01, 18.9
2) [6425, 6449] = -0.01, 18.9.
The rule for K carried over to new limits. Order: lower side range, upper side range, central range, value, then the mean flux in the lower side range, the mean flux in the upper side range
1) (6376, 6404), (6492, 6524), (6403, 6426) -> -1.4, 18.3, 16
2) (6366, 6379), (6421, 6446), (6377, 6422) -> 1.5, 19.5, 18.8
